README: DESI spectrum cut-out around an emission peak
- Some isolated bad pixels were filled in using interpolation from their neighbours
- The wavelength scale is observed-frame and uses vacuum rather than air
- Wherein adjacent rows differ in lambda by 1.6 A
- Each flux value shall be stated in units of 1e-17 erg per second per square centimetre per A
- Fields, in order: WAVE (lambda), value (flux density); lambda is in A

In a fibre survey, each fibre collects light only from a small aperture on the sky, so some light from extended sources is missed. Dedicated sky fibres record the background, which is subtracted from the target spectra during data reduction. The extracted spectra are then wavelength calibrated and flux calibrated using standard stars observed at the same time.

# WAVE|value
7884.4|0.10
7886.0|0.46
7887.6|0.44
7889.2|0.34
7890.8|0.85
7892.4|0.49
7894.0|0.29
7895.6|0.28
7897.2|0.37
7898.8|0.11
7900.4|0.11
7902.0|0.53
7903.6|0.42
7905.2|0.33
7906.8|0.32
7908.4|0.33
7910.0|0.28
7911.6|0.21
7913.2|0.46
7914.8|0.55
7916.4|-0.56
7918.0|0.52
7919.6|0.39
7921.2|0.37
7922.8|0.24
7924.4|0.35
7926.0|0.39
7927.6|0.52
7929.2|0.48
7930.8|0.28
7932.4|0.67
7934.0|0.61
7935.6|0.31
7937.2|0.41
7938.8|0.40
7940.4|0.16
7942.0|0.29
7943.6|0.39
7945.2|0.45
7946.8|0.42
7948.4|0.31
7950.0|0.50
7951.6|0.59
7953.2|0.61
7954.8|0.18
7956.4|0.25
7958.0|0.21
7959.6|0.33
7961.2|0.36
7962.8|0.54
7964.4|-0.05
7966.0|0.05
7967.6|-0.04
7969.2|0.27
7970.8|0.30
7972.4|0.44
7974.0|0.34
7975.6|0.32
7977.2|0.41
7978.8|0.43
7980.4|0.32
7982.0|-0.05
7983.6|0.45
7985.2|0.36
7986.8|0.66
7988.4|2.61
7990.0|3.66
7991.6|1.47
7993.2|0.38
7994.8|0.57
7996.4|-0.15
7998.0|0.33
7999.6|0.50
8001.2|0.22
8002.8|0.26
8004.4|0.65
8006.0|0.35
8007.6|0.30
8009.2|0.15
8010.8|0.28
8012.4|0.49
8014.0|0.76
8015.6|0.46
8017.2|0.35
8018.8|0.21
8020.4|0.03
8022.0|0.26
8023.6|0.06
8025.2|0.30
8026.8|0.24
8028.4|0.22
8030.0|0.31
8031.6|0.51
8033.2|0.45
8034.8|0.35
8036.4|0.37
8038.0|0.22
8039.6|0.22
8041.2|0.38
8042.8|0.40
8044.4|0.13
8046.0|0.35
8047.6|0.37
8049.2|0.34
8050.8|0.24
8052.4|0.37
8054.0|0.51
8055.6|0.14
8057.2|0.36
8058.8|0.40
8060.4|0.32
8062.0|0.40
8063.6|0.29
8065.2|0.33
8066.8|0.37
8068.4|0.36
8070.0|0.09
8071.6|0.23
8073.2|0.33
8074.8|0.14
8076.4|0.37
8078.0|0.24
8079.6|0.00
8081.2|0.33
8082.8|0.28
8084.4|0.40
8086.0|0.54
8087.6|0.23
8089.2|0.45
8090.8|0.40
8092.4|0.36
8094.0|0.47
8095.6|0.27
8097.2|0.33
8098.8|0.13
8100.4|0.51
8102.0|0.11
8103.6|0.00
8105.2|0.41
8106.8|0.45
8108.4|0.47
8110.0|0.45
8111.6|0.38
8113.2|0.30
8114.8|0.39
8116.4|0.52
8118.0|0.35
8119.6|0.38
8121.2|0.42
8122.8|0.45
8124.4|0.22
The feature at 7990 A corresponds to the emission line H-alpha 6563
